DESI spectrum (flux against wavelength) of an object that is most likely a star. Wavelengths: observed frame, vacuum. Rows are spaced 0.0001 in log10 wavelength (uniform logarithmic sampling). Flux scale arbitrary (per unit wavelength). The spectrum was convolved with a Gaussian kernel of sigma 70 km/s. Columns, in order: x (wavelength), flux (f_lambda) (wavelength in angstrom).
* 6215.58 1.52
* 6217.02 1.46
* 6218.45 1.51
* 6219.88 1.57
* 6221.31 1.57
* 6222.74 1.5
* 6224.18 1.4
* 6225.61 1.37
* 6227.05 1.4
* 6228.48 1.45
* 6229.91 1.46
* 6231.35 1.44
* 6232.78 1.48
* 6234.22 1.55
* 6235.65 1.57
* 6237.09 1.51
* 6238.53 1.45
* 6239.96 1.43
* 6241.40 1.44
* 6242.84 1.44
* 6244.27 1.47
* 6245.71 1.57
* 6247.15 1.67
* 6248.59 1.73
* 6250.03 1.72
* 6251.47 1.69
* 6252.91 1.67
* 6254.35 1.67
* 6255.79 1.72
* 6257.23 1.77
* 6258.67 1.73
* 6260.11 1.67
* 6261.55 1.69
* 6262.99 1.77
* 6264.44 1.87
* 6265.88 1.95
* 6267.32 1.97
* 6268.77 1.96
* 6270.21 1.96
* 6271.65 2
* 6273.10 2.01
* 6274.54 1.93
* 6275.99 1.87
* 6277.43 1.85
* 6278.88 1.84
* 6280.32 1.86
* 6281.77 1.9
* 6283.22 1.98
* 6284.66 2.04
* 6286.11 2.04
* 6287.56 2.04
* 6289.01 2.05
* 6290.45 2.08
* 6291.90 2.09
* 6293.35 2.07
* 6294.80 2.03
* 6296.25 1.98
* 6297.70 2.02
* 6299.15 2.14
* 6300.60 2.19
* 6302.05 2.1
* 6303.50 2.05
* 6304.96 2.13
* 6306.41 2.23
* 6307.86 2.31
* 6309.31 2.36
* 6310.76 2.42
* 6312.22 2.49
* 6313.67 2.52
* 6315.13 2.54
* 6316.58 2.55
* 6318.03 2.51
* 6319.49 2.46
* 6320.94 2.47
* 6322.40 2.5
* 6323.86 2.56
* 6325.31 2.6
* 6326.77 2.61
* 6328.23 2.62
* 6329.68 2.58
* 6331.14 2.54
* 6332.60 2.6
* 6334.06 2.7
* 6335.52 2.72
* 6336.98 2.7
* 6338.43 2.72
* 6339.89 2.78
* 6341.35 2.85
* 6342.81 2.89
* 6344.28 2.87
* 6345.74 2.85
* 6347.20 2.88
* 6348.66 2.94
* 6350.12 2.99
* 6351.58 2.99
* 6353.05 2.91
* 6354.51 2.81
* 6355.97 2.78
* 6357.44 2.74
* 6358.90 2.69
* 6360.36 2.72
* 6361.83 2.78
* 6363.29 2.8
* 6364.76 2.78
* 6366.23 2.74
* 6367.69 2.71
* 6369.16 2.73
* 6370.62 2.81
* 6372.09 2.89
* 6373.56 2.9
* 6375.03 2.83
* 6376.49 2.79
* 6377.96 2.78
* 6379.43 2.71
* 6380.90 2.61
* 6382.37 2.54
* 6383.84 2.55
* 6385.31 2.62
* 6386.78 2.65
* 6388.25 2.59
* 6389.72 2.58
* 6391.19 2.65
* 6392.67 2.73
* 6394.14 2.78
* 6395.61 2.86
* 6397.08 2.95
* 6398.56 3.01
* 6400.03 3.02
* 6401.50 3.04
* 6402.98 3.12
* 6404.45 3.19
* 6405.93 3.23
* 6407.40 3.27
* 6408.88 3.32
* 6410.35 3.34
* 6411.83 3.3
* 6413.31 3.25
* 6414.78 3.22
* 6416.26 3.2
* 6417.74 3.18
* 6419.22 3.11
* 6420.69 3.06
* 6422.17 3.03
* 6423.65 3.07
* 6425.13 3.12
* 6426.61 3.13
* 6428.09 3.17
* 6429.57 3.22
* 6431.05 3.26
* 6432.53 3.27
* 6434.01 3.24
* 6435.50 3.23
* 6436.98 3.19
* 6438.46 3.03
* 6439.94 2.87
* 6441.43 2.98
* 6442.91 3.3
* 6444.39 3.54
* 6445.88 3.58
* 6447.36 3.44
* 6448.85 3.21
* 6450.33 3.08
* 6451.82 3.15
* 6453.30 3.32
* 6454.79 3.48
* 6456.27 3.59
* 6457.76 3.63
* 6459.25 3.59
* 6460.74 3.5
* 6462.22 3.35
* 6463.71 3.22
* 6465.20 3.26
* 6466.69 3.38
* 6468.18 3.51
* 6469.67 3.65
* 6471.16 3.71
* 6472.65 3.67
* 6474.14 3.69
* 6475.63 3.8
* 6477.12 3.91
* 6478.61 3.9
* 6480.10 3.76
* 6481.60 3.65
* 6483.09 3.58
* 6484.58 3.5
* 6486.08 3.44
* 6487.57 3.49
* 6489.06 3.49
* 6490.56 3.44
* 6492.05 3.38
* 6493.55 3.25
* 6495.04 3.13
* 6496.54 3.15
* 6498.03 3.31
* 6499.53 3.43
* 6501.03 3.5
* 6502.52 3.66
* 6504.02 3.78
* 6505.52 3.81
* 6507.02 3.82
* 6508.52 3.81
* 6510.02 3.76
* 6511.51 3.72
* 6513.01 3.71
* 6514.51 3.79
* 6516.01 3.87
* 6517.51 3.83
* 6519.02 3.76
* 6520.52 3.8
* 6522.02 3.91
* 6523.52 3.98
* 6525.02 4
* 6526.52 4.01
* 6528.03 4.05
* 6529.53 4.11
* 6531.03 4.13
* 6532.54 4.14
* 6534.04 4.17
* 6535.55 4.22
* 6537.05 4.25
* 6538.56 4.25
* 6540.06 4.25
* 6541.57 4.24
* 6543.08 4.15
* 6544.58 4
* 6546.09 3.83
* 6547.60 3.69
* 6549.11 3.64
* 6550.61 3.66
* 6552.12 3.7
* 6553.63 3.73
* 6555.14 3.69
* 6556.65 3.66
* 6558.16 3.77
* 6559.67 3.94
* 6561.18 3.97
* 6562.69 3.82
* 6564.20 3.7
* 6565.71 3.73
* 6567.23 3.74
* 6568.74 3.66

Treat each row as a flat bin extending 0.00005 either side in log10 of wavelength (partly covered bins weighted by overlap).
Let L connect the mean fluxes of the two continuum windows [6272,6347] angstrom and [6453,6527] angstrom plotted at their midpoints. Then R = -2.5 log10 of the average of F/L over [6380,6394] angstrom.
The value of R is 0.10 mag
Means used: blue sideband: 2.33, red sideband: 3.61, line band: 2.62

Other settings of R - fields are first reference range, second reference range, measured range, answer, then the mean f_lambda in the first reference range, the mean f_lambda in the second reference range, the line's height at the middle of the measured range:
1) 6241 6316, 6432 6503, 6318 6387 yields -0.085 mag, 1.95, 3.43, 2.53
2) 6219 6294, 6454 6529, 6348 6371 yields -0.100 mag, 1.73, 3.63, 2.56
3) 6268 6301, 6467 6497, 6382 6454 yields -0.010 mag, 2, 3.56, 3.05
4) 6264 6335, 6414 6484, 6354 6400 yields 0.022 mag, 2.21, 3.36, 2.81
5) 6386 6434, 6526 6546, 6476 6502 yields 0.072 mag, 3.06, 4.14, 3.74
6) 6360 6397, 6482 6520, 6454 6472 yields -0.056 mag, 2.73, 3.58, 3.32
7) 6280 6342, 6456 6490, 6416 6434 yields 0.019 mag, 2.35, 3.58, 3.21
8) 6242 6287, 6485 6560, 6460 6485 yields -0.059 mag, 1.81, 3.78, 3.4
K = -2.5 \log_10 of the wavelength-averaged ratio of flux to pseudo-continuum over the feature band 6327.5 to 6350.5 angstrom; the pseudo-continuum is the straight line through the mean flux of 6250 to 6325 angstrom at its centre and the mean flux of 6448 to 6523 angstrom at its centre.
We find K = -0.13 mag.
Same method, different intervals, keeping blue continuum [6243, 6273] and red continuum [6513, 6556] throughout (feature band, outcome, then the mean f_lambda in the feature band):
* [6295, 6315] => -0.05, 2.23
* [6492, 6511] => 0.05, 3.53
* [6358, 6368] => -0.06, 2.75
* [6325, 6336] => -0.12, 2.62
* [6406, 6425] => -0.07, 3.2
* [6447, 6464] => -0.02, 3.38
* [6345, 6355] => -0.17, 2.91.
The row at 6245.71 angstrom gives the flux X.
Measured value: 1.57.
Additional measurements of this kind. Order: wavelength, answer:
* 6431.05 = 3.26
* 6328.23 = 2.62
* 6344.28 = 2.87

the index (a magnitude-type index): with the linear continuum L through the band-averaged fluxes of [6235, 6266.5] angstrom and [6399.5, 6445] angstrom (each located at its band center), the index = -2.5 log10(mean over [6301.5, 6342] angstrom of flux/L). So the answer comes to -0.10 mag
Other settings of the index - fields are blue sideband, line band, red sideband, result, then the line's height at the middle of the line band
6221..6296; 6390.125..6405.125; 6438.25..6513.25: -0.02 mag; 2.86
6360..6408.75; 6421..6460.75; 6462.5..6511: -0.01 mag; 3.23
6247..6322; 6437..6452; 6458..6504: 0.01 mag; 3.24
